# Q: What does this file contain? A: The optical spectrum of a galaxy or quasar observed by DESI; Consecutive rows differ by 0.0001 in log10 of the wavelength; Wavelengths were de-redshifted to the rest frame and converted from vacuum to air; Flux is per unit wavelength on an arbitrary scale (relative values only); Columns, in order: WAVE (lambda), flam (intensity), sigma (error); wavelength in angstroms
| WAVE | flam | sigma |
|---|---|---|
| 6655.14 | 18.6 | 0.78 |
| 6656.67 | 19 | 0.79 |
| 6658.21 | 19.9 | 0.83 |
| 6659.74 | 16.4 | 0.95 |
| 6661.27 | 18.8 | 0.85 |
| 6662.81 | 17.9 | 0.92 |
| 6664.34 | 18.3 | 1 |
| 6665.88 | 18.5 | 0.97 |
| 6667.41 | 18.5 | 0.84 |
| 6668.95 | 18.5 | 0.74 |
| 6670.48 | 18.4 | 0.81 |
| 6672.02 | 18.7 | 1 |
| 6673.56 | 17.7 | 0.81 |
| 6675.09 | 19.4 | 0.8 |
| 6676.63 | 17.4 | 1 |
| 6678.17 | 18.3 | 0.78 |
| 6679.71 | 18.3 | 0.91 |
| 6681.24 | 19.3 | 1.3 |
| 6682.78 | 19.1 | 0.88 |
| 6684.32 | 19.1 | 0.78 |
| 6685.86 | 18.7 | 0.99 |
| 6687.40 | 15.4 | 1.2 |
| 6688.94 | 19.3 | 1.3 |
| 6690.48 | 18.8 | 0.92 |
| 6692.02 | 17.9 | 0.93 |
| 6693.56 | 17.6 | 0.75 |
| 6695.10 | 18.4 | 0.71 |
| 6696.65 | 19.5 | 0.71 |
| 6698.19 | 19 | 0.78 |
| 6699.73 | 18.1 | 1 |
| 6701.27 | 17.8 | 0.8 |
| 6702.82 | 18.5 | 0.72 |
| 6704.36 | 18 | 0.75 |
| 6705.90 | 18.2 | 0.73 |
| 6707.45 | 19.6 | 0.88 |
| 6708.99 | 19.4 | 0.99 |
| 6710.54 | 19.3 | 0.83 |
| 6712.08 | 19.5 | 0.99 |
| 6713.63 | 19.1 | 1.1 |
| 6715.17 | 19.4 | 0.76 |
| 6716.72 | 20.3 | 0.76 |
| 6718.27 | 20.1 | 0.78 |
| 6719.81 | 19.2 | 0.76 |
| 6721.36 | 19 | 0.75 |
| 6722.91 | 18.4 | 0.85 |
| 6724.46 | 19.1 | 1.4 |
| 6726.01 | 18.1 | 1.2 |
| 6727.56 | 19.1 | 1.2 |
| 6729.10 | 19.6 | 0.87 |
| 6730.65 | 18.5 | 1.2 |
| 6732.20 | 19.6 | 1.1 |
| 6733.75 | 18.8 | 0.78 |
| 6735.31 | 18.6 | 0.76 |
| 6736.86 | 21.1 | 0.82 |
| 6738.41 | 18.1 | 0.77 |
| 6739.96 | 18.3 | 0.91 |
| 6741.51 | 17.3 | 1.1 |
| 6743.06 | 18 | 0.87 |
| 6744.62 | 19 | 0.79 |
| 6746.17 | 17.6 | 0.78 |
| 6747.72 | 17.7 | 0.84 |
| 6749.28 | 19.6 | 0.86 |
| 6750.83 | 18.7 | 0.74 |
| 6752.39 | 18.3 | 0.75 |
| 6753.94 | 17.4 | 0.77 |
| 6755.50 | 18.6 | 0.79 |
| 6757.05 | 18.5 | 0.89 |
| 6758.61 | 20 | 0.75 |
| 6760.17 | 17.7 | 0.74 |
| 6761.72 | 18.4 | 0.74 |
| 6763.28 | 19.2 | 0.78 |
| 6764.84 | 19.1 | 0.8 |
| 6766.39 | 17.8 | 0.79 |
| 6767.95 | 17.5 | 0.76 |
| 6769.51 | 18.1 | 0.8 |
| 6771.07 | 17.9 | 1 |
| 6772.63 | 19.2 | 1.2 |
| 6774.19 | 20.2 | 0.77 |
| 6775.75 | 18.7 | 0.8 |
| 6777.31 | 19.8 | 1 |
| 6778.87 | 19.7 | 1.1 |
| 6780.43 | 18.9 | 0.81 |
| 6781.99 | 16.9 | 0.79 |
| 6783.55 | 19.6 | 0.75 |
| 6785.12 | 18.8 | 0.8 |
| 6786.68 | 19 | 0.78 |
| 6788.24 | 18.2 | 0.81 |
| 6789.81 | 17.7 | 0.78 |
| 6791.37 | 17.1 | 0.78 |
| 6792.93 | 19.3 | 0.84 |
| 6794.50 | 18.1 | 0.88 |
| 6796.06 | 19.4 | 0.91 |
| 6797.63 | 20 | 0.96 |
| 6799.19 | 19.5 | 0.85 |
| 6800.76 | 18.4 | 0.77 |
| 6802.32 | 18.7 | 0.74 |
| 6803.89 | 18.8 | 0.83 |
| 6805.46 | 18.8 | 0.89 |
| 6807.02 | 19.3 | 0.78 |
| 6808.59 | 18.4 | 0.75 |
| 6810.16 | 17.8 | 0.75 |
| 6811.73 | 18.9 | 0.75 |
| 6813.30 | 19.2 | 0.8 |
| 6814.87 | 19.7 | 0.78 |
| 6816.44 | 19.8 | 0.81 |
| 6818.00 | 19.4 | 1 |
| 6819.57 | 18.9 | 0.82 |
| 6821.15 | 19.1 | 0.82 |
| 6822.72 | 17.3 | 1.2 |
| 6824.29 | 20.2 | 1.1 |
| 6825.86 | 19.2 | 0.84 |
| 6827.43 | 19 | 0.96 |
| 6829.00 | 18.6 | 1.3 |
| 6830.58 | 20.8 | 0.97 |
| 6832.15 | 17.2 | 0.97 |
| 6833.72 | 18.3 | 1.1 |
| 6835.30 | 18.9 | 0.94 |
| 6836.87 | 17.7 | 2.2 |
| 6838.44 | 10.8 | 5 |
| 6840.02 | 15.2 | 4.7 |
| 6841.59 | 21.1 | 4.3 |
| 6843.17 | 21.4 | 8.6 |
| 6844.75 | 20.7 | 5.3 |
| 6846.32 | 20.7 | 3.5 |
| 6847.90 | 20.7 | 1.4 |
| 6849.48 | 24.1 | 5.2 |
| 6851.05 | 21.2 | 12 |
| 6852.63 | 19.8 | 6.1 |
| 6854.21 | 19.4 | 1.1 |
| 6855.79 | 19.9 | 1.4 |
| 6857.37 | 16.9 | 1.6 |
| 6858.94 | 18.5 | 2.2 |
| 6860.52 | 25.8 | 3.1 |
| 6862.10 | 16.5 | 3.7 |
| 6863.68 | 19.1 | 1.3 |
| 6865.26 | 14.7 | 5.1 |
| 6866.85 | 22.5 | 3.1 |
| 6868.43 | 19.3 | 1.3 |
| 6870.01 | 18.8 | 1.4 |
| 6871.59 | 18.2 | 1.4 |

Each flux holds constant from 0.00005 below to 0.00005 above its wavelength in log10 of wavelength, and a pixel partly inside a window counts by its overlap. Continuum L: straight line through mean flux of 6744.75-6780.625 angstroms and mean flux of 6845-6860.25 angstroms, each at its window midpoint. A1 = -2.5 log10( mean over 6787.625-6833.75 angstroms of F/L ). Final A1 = 0.04 mag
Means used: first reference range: 18.6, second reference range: 20.4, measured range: 18.8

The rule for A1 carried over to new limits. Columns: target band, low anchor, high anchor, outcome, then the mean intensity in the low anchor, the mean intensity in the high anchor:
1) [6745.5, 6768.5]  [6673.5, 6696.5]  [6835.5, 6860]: 0.020 mag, 18.4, 19.3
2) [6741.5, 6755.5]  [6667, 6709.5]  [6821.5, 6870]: 0.029 mag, 18.5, 19.2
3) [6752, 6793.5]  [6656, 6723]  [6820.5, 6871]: 0.020 mag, 18.6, 19.2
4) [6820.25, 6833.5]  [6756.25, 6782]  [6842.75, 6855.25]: 0.080 mag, 18.7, 21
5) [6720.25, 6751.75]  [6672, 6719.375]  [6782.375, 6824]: 0.002 mag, 18.7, 18.8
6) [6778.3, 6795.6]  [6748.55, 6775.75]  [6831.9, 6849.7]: 0.010 mag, 18.6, 18.8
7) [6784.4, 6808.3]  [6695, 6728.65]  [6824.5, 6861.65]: 0.029 mag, 19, 19.4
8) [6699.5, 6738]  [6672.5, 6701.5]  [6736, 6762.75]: -0.036 mag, 18.4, 18.5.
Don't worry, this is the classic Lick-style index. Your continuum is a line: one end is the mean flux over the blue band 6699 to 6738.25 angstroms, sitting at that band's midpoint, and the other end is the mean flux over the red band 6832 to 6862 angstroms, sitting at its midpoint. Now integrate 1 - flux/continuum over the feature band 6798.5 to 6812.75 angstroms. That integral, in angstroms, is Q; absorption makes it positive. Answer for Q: 0.39 angstroms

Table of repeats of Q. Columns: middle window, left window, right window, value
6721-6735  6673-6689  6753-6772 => -0.4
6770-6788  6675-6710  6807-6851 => -0.1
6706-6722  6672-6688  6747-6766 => -0.9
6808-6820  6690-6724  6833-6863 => 0.1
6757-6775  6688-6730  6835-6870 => 0.4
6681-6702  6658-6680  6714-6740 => 0.2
